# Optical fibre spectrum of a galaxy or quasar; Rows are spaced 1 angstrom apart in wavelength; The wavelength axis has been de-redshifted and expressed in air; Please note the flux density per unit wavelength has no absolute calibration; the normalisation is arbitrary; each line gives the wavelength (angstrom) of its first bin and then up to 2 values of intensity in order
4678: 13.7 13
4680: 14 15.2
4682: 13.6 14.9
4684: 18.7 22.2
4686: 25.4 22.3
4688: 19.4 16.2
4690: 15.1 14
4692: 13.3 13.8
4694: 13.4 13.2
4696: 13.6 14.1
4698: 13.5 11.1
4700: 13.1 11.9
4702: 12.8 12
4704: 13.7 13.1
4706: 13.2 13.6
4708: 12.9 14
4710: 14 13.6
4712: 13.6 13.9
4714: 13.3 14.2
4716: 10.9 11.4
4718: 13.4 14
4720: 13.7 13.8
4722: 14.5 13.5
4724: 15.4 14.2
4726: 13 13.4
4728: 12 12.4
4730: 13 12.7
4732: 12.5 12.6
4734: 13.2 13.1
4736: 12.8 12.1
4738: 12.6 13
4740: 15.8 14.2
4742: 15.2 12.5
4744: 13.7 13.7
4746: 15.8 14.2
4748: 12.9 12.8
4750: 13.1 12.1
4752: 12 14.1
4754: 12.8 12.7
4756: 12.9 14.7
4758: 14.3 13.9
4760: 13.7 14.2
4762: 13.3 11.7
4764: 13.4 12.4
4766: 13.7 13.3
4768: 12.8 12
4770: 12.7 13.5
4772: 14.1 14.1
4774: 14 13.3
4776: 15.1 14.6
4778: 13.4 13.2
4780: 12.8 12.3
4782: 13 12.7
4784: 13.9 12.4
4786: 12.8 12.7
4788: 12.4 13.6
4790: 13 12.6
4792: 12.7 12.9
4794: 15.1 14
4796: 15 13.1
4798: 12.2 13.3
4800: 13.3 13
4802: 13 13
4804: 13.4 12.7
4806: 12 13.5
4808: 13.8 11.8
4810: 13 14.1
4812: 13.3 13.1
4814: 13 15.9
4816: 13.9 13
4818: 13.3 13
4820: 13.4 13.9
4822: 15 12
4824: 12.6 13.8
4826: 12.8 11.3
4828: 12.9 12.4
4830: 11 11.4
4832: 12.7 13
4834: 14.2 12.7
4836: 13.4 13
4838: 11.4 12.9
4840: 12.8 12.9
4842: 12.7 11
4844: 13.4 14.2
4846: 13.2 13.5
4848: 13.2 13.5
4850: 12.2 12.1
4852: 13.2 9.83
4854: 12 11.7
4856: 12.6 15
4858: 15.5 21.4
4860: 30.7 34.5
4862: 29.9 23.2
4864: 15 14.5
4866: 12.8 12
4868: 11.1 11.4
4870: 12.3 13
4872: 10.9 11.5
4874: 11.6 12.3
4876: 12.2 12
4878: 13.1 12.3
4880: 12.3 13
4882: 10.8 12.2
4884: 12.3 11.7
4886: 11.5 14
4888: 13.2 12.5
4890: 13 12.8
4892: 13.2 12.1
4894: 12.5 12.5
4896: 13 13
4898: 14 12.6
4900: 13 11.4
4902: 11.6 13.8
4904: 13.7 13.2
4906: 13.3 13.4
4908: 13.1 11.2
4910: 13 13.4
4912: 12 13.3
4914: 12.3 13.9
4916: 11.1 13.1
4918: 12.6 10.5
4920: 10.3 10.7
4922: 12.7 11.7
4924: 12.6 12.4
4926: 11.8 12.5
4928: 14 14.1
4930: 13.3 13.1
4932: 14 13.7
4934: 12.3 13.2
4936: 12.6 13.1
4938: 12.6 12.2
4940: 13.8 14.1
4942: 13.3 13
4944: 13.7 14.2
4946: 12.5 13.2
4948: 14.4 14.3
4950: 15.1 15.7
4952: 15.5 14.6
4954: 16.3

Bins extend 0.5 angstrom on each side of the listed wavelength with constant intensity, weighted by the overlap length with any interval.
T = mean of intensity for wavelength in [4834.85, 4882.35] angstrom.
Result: 14.2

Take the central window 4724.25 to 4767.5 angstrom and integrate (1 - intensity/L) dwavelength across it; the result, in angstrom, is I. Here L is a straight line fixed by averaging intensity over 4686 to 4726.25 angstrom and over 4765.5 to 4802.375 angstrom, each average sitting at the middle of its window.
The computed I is 1.0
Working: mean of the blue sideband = 14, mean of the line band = 13.3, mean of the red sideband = 13.3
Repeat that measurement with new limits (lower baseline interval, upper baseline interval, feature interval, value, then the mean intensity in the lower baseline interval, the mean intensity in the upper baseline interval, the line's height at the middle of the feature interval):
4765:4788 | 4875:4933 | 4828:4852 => 0.3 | 13.3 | 12.6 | 12.9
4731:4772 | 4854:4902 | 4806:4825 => 0.5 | 13.3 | 14.2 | 13.7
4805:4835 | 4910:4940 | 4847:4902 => -4.8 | 13.1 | 12.6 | 12.8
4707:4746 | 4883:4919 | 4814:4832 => 0.0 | 13.4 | 12.7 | 13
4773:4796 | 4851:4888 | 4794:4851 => 3.3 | 13.3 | 14.5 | 13.9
